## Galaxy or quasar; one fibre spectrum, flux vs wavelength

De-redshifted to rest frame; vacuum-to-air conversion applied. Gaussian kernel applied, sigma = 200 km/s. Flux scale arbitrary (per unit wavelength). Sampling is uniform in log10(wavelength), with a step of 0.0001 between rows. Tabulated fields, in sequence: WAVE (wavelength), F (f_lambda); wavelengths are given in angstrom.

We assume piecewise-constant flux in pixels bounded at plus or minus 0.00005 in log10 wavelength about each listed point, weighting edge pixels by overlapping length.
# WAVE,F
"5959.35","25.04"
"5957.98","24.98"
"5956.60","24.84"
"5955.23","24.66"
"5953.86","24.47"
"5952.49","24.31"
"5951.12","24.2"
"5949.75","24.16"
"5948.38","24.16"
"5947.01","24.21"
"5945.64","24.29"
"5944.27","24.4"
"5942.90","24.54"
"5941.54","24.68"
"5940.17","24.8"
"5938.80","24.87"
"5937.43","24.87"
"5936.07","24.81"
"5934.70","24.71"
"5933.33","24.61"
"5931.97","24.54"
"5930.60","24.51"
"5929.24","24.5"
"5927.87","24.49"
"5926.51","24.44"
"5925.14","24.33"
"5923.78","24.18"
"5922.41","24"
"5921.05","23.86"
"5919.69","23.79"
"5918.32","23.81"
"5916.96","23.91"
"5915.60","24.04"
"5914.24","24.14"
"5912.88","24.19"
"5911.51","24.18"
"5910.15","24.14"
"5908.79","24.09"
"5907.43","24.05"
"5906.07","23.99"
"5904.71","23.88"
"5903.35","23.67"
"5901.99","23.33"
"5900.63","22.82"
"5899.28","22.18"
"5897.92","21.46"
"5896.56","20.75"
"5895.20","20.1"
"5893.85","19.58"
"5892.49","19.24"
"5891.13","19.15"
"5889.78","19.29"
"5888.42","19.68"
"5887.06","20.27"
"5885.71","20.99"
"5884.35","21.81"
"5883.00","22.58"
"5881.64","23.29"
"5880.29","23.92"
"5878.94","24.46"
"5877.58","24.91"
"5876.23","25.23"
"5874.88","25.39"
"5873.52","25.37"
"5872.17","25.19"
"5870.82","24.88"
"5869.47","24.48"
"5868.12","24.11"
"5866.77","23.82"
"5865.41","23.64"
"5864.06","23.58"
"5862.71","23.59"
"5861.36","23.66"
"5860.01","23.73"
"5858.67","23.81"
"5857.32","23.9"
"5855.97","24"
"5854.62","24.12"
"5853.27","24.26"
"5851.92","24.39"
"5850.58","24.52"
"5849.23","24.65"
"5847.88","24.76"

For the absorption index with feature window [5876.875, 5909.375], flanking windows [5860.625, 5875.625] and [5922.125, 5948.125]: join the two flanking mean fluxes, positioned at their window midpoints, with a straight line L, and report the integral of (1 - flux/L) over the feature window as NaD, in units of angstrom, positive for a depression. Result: 3.1 angstrom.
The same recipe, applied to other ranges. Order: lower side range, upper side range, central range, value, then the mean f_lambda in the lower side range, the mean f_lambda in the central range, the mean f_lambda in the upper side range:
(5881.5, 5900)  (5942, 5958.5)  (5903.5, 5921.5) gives -1.6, 20.7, 24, 24.4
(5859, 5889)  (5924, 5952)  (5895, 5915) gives 0.7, 23.6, 23.2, 24.5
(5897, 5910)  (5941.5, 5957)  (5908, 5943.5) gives -0.8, 23.3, 24.3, 24.4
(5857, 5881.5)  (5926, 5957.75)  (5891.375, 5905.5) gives 1.6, 24.3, 21.6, 24.5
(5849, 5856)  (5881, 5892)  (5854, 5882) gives -1.9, 24.3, 24.3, 20.8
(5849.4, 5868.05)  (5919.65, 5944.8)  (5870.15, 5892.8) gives 1.3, 23.9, 22.7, 24.5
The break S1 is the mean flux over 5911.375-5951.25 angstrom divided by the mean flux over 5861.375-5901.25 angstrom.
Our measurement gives 1.08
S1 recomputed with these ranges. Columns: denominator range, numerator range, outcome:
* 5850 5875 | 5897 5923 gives 0.98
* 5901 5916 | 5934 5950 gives 1.03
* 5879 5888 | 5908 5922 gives 1.08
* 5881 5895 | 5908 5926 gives 1.17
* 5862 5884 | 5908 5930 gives 1.00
